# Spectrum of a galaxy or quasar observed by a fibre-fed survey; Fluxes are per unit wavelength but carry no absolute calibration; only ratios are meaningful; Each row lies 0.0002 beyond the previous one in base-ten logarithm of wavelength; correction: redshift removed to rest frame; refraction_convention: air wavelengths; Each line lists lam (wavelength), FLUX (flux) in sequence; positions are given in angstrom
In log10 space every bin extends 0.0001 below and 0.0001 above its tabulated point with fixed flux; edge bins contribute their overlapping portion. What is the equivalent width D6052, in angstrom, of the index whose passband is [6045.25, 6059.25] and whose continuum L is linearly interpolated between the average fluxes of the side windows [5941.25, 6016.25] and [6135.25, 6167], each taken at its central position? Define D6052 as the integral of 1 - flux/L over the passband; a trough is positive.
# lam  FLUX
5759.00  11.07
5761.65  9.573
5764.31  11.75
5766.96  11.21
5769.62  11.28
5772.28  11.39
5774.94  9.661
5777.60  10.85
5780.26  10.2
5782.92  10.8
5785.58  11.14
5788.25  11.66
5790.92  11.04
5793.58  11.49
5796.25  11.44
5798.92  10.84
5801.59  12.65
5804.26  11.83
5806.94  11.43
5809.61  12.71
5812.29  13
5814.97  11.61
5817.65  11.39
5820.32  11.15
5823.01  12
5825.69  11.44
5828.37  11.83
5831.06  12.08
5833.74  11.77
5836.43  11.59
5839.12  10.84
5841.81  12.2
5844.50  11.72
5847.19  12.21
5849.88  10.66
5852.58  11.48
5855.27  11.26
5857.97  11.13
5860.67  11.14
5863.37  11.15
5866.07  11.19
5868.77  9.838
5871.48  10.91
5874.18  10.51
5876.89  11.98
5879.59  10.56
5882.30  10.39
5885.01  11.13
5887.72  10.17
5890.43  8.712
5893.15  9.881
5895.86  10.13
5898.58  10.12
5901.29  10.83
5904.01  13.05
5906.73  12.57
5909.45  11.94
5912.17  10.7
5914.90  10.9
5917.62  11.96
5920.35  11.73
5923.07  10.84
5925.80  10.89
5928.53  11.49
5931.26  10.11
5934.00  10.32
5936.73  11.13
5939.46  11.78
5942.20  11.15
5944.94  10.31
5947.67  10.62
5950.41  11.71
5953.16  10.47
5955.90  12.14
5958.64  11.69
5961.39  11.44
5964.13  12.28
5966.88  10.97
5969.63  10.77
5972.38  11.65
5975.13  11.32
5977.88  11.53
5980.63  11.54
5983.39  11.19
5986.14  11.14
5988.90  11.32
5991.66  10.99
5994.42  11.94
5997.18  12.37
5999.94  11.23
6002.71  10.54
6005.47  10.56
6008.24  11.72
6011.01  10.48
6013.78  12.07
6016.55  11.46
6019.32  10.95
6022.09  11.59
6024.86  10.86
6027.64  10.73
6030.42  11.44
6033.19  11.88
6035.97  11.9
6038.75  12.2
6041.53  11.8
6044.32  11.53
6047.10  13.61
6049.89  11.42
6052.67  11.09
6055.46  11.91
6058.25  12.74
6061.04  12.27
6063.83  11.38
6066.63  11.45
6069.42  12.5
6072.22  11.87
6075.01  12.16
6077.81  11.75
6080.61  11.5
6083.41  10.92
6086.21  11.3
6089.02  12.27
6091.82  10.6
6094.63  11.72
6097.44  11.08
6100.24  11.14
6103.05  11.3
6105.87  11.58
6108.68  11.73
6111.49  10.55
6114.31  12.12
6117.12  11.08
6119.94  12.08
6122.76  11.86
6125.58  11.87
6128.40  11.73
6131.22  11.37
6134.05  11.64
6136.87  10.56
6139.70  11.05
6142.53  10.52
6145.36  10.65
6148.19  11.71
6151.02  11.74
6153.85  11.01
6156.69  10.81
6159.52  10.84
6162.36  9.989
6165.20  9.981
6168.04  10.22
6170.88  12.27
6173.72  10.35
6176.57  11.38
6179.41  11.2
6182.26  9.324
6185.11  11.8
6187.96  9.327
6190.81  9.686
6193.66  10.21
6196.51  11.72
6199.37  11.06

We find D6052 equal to -1.3 angstrom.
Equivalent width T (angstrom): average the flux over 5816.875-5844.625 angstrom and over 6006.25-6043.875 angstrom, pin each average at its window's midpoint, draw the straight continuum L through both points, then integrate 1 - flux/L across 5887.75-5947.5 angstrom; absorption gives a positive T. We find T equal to 3.1 angstrom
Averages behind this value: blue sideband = 11.6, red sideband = 11.5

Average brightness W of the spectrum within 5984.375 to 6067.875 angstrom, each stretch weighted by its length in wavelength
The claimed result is 11.6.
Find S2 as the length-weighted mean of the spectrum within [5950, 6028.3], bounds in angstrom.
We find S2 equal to 11.3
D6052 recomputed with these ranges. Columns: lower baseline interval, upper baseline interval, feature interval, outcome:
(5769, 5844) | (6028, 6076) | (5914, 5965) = 2.3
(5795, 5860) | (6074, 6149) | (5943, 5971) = 0.7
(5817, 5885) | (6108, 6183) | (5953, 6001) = -1.1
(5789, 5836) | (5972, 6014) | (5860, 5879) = 1.1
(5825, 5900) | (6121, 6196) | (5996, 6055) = -3.0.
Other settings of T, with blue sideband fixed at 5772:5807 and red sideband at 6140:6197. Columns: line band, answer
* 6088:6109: -1.1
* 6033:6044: -1.0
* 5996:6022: -0.9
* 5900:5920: -1.3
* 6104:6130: -2.0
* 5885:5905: 1.1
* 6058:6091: -2.9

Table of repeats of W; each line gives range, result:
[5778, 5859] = 11.5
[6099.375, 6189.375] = 11.1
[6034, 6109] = 11.7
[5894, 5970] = 11.2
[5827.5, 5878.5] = 11.3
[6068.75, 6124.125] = 11.5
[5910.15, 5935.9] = 11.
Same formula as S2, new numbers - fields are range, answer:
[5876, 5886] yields 11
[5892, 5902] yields 10.2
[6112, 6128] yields 11.7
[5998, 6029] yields 11.1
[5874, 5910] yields 10.8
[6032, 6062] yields 12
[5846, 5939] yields 11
